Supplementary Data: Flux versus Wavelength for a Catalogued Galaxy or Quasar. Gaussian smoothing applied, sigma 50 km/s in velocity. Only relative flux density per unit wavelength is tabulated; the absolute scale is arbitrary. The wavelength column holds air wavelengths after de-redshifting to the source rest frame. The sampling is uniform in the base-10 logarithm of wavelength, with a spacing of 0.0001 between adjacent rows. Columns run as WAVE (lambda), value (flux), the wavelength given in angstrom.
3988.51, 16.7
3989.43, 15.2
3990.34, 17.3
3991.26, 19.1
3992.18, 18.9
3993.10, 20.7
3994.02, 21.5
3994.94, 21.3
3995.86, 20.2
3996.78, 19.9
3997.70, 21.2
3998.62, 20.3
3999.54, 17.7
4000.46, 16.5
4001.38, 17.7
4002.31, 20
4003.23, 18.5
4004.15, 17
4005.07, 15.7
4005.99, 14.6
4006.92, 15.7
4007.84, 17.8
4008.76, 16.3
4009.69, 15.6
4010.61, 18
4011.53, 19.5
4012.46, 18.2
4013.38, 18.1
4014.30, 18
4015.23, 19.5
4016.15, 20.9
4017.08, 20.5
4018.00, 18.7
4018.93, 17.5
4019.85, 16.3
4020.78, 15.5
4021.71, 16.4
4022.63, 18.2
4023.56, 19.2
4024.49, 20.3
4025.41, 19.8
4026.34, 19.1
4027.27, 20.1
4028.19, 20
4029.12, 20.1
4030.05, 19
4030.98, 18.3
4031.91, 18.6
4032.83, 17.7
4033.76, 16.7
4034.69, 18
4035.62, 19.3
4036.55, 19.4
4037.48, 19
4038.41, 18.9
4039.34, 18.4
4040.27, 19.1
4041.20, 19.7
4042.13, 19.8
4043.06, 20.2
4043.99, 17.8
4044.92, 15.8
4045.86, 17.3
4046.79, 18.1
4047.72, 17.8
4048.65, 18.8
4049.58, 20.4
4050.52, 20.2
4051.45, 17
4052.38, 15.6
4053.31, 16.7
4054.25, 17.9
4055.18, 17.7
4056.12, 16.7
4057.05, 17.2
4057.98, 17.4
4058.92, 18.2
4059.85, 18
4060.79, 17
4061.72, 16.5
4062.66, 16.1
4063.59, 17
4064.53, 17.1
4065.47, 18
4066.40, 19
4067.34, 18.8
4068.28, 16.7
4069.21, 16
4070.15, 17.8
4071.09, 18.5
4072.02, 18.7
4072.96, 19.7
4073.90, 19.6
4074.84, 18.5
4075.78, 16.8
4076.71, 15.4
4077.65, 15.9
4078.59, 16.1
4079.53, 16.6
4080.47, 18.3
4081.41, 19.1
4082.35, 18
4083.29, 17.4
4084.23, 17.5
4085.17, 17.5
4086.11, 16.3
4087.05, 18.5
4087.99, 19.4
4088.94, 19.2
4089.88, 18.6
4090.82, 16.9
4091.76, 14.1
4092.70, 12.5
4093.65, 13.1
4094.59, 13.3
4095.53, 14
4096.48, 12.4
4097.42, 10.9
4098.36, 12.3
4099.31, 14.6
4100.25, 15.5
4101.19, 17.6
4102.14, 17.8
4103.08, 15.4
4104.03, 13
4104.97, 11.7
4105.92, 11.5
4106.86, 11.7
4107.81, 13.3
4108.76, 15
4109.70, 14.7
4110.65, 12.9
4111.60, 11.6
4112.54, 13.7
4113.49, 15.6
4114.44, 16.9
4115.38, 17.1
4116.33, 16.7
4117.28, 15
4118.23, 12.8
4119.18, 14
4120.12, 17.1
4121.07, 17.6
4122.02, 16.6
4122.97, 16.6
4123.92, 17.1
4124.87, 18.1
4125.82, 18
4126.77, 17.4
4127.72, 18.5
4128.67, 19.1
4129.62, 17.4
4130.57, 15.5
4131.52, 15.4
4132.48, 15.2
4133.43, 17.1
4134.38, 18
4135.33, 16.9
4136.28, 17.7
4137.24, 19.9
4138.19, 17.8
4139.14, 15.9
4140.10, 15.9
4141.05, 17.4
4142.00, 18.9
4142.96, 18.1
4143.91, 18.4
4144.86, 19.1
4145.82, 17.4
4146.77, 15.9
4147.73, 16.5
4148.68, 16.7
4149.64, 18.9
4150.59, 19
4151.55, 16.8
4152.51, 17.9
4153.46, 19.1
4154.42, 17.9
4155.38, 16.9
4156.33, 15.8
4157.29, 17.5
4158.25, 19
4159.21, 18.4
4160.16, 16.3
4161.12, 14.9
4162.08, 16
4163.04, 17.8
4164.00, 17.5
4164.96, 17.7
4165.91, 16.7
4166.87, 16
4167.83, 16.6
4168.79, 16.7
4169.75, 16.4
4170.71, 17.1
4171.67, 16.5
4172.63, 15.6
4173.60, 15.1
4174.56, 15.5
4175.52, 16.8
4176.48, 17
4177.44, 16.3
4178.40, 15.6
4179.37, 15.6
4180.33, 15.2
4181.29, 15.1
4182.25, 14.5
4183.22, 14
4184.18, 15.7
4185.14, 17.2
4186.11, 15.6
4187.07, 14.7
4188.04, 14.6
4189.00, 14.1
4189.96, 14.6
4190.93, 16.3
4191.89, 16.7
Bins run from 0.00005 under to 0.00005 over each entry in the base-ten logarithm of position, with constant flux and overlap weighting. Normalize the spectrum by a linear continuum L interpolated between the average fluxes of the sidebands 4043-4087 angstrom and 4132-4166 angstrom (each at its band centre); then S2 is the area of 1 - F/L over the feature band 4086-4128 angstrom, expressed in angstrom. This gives 5.5 angstrom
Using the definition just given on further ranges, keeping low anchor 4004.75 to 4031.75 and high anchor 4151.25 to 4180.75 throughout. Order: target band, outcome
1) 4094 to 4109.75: 3.2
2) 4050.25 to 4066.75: 0.4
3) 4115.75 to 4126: 0.5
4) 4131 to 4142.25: -0.1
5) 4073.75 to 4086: 0.2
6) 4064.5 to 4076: -0.3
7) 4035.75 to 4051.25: -0.7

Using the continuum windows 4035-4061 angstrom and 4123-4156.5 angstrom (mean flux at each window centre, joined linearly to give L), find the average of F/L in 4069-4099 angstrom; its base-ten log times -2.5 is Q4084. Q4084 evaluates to 0.09 mag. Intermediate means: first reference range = 18.2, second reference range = 17.5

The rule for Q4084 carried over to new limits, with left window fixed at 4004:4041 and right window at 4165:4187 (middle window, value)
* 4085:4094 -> 0.04 mag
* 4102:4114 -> 0.24 mag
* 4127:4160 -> -0.07 mag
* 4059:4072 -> 0.01 mag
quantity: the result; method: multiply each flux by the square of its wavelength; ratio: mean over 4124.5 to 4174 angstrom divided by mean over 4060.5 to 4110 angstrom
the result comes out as 1.10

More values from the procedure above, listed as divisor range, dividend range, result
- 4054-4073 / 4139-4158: 1.04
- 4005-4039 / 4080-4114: 0.86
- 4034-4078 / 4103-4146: 0.93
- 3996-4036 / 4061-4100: 0.94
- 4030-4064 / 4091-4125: 0.83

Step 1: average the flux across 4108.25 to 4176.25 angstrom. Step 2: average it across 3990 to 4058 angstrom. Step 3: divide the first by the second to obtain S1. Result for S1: 0.91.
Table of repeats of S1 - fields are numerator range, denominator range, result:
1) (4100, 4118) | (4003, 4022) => 0.83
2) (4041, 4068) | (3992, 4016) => 0.97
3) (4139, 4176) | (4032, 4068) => 0.95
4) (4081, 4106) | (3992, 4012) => 0.85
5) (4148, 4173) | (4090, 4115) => 1.22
